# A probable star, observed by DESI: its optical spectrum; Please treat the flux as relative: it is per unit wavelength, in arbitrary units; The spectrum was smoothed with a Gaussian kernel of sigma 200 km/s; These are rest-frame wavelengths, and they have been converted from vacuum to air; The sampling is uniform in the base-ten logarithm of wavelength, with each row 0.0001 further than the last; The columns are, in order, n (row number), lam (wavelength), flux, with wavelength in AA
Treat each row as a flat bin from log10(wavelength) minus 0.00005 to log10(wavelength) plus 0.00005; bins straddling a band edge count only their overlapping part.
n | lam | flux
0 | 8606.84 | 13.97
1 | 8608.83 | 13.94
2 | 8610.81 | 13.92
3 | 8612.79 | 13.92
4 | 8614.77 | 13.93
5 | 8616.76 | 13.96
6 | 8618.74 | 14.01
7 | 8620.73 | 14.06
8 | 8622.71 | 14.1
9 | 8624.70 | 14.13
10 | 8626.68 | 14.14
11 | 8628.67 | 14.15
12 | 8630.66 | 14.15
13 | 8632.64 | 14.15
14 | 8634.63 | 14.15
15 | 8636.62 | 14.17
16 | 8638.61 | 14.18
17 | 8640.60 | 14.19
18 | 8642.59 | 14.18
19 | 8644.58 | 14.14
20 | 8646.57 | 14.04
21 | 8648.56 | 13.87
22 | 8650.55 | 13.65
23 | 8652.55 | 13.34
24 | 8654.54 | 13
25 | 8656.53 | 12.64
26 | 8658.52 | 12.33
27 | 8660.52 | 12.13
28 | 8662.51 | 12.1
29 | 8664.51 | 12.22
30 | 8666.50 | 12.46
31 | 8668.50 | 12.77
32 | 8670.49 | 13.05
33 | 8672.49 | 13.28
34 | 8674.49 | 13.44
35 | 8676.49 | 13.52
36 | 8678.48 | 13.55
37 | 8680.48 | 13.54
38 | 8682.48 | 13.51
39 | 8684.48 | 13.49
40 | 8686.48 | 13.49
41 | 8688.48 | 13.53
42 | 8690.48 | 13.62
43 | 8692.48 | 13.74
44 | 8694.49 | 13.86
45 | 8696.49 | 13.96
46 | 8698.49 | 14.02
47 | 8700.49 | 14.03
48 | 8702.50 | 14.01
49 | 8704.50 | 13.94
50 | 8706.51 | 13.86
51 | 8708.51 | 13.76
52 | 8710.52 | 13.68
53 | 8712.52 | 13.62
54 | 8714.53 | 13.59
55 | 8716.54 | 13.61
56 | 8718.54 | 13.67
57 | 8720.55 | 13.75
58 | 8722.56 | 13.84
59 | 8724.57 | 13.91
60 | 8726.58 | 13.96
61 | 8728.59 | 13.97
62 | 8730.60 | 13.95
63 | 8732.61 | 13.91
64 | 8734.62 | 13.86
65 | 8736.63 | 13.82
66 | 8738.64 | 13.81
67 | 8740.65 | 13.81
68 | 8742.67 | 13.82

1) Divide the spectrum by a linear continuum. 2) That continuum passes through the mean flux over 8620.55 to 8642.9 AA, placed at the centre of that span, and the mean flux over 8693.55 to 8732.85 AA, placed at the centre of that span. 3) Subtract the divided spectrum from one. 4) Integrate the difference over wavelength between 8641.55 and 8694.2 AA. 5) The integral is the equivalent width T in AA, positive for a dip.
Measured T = 2.8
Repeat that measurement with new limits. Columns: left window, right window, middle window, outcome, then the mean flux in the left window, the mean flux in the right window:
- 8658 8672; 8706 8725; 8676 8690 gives -0.7 AA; 12.5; 13.7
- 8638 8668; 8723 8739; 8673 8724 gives -0.3 AA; 13.2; 13.9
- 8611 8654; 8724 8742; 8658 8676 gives 1.7 AA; 14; 13.9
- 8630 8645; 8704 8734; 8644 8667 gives 1.8 AA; 14.2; 13.8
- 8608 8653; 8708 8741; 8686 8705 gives 0.1 AA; 14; 13.8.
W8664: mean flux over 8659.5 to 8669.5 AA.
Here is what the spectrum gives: 12.3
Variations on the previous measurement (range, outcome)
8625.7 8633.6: 14.1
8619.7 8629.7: 14.1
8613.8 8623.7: 14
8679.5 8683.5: 13.5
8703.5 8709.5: 13.9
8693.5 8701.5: 14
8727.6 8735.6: 13.9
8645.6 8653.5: 13.7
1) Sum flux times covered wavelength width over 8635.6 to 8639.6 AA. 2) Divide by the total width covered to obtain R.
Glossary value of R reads 14.2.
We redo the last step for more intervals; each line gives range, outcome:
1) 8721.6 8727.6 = 13.9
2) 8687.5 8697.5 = 13.7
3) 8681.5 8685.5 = 13.5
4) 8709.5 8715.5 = 13.6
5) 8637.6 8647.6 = 14.1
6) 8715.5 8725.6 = 13.8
